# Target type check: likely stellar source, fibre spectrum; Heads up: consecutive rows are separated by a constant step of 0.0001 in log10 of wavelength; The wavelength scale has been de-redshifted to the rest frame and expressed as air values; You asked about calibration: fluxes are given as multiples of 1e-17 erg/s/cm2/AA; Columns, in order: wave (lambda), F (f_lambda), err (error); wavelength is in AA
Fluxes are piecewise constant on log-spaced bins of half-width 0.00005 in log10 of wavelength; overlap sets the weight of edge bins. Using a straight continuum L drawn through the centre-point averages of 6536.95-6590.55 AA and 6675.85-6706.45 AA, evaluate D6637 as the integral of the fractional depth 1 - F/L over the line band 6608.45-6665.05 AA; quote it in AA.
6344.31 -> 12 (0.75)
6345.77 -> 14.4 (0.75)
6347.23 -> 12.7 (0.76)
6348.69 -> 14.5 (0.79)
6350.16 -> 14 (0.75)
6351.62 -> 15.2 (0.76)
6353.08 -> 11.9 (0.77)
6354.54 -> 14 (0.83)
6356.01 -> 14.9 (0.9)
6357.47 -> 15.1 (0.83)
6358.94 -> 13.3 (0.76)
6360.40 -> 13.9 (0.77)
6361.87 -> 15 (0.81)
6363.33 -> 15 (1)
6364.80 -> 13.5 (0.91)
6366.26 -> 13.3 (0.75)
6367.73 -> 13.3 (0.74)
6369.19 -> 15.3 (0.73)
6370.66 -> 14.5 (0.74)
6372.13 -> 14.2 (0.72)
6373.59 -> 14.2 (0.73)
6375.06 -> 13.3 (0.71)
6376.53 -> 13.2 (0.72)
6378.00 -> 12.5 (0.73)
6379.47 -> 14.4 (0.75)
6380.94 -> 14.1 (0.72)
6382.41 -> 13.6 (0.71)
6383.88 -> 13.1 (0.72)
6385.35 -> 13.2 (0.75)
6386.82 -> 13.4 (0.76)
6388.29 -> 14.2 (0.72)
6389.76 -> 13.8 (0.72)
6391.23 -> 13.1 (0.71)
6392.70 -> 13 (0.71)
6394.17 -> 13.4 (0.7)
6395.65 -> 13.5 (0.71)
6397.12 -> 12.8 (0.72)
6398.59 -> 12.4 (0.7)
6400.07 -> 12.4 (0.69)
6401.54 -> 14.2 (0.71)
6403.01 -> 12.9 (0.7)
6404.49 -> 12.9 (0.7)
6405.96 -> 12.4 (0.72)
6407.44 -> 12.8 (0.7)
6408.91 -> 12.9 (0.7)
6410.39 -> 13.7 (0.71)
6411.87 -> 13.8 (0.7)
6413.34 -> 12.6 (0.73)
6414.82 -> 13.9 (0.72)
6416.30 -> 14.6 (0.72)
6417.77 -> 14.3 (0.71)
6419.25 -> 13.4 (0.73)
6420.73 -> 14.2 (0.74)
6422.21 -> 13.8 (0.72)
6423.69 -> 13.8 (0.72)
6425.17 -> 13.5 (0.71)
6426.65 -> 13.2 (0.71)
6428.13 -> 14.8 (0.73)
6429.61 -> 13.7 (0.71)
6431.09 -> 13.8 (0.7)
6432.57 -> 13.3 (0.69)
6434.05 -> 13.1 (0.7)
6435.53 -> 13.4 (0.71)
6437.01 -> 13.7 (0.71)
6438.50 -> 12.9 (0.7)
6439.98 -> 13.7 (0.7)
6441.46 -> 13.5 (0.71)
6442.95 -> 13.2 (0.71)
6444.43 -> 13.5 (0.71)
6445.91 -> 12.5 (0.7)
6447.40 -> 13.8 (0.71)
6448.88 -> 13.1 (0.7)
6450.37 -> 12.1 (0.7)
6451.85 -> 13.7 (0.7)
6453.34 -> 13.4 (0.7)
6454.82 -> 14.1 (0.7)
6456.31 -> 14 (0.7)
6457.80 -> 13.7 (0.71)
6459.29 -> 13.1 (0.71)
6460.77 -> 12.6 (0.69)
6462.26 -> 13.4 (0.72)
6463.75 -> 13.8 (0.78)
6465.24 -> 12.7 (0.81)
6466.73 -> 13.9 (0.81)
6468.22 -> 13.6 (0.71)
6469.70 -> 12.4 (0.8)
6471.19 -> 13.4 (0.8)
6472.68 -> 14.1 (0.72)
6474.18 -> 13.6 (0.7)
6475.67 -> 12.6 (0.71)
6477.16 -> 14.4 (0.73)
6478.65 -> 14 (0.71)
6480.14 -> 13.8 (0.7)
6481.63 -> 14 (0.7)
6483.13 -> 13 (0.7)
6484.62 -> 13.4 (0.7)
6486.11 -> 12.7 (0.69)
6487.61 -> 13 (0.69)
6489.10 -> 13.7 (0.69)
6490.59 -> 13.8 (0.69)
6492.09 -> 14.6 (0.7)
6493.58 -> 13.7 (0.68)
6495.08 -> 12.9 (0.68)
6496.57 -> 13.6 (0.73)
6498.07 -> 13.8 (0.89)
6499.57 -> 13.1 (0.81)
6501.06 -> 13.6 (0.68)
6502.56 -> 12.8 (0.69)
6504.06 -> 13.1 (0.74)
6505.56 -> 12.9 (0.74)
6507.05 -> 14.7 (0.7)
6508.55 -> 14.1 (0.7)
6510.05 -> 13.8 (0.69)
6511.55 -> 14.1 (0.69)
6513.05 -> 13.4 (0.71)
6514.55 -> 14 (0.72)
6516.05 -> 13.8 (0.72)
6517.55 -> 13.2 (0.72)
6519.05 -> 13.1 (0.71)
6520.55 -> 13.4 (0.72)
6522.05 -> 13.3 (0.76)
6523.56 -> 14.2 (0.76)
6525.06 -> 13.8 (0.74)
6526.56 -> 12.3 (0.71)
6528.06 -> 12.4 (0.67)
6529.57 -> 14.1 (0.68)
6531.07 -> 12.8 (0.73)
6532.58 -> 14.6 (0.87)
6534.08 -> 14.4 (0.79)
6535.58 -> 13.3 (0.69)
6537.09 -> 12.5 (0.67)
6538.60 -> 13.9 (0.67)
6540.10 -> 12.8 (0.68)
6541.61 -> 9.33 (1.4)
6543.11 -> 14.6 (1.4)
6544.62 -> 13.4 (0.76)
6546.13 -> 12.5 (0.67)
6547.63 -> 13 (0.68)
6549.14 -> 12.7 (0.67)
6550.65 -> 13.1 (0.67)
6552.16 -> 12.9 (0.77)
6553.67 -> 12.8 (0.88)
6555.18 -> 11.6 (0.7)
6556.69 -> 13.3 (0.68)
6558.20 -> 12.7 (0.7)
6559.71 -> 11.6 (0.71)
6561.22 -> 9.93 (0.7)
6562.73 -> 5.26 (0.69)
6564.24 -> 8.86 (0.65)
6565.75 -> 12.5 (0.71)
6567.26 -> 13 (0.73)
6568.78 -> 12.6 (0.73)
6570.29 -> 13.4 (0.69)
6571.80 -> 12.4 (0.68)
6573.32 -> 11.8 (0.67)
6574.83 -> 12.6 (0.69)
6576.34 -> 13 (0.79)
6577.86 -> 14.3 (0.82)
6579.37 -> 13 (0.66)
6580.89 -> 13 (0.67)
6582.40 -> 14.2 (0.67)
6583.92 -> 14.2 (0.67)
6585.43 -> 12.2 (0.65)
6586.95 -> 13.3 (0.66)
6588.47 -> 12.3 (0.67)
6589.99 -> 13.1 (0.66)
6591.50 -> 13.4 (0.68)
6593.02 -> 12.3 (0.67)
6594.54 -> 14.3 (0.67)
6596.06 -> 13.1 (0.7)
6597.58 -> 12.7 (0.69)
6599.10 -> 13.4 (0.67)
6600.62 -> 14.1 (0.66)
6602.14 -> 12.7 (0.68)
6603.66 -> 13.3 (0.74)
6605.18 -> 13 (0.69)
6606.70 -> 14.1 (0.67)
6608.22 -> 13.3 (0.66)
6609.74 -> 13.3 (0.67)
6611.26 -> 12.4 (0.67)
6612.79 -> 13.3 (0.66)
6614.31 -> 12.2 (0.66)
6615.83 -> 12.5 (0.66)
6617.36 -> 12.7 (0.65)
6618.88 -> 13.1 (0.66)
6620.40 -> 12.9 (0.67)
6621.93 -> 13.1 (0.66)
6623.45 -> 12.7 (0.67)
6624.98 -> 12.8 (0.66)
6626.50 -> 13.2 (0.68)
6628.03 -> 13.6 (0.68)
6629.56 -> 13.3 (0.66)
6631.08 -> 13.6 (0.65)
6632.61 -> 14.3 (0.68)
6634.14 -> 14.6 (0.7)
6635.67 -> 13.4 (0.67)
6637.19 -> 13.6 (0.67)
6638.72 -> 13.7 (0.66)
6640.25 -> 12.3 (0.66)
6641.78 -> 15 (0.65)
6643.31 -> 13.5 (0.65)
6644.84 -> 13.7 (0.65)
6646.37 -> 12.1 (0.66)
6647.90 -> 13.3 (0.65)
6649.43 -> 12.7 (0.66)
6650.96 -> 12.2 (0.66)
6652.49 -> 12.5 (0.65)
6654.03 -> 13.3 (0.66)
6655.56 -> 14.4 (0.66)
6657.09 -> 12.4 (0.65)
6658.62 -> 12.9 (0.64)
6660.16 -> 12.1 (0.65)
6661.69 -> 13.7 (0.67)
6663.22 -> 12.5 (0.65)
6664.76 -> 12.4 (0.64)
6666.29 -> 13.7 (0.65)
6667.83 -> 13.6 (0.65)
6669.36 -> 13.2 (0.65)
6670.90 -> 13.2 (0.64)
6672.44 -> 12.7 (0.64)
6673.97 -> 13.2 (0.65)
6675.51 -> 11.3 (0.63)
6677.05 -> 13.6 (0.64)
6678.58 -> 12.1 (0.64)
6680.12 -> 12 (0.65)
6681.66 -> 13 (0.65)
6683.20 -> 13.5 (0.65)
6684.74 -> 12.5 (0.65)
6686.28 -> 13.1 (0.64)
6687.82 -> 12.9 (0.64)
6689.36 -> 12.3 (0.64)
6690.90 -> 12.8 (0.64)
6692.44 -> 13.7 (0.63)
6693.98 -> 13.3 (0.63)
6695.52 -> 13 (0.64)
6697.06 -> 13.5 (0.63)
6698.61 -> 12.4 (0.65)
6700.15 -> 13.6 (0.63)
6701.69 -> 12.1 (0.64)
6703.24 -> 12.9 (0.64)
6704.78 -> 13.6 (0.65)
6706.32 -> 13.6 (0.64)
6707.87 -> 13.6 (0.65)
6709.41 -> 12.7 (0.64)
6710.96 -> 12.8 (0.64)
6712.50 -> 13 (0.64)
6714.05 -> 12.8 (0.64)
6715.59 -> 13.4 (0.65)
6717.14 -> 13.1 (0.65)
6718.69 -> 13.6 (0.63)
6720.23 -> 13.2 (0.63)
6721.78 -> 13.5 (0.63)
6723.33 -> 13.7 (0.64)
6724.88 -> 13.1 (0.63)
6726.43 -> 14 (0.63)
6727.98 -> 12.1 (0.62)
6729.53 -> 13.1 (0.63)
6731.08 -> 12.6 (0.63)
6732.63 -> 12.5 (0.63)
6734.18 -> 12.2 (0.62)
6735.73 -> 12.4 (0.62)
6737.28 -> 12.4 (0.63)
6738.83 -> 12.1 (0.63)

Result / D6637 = -1.79 AA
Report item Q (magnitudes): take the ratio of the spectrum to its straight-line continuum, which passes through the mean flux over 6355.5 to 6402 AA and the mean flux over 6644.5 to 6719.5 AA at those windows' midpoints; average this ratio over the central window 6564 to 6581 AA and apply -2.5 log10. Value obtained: 0.051 mag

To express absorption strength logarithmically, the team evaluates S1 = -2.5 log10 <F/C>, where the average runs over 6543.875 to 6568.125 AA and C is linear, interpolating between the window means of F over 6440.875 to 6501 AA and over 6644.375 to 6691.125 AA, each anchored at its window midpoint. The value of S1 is 0.119 mag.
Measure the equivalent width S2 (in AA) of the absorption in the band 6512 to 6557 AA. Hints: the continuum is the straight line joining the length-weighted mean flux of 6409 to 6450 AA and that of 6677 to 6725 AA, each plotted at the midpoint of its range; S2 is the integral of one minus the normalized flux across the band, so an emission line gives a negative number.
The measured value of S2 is 0.7 AA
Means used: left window 13.6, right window 13.1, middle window 13.2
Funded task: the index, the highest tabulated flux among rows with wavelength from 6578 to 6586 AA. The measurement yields 14.2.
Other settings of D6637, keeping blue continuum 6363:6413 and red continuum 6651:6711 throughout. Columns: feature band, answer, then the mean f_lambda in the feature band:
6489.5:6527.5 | -0.9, 13.6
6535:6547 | 0.4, 12.8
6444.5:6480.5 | -0.2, 13.4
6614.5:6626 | 0.2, 12.8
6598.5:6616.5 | -0.1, 13.1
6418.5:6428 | -0.2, 13.7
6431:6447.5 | 0.0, 13.3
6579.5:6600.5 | -0.2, 13.2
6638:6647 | -0.3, 13.4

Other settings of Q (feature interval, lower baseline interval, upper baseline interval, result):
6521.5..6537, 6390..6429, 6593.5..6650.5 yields -0.012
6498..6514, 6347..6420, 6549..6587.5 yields -0.068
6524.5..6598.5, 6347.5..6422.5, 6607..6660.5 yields 0.053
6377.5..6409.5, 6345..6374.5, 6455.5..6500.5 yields 0.055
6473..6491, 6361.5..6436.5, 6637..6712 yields -0.008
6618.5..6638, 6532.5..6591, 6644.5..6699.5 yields -0.054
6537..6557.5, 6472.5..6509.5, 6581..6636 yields 0.053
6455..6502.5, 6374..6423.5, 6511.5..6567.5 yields -0.041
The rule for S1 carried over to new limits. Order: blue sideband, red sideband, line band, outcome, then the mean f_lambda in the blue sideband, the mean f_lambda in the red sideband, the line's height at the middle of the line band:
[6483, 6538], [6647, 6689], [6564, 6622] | 0.02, 13.5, 12.9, 13.2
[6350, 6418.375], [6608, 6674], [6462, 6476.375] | 0.01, 13.6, 13.1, 13.5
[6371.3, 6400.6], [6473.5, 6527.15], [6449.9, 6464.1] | 0.01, 13.4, 13.5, 13.5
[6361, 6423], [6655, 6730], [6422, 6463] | 0.00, 13.6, 13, 13.5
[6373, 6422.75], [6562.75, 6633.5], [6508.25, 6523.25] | -0.04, 13.4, 12.9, 13.1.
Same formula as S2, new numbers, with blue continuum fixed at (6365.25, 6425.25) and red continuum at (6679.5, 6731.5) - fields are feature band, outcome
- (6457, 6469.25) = 0.08 AA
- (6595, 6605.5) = -0.01 AA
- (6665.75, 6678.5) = 0.11 AA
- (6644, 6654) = 0.27 AA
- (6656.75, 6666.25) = 0.27 AA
